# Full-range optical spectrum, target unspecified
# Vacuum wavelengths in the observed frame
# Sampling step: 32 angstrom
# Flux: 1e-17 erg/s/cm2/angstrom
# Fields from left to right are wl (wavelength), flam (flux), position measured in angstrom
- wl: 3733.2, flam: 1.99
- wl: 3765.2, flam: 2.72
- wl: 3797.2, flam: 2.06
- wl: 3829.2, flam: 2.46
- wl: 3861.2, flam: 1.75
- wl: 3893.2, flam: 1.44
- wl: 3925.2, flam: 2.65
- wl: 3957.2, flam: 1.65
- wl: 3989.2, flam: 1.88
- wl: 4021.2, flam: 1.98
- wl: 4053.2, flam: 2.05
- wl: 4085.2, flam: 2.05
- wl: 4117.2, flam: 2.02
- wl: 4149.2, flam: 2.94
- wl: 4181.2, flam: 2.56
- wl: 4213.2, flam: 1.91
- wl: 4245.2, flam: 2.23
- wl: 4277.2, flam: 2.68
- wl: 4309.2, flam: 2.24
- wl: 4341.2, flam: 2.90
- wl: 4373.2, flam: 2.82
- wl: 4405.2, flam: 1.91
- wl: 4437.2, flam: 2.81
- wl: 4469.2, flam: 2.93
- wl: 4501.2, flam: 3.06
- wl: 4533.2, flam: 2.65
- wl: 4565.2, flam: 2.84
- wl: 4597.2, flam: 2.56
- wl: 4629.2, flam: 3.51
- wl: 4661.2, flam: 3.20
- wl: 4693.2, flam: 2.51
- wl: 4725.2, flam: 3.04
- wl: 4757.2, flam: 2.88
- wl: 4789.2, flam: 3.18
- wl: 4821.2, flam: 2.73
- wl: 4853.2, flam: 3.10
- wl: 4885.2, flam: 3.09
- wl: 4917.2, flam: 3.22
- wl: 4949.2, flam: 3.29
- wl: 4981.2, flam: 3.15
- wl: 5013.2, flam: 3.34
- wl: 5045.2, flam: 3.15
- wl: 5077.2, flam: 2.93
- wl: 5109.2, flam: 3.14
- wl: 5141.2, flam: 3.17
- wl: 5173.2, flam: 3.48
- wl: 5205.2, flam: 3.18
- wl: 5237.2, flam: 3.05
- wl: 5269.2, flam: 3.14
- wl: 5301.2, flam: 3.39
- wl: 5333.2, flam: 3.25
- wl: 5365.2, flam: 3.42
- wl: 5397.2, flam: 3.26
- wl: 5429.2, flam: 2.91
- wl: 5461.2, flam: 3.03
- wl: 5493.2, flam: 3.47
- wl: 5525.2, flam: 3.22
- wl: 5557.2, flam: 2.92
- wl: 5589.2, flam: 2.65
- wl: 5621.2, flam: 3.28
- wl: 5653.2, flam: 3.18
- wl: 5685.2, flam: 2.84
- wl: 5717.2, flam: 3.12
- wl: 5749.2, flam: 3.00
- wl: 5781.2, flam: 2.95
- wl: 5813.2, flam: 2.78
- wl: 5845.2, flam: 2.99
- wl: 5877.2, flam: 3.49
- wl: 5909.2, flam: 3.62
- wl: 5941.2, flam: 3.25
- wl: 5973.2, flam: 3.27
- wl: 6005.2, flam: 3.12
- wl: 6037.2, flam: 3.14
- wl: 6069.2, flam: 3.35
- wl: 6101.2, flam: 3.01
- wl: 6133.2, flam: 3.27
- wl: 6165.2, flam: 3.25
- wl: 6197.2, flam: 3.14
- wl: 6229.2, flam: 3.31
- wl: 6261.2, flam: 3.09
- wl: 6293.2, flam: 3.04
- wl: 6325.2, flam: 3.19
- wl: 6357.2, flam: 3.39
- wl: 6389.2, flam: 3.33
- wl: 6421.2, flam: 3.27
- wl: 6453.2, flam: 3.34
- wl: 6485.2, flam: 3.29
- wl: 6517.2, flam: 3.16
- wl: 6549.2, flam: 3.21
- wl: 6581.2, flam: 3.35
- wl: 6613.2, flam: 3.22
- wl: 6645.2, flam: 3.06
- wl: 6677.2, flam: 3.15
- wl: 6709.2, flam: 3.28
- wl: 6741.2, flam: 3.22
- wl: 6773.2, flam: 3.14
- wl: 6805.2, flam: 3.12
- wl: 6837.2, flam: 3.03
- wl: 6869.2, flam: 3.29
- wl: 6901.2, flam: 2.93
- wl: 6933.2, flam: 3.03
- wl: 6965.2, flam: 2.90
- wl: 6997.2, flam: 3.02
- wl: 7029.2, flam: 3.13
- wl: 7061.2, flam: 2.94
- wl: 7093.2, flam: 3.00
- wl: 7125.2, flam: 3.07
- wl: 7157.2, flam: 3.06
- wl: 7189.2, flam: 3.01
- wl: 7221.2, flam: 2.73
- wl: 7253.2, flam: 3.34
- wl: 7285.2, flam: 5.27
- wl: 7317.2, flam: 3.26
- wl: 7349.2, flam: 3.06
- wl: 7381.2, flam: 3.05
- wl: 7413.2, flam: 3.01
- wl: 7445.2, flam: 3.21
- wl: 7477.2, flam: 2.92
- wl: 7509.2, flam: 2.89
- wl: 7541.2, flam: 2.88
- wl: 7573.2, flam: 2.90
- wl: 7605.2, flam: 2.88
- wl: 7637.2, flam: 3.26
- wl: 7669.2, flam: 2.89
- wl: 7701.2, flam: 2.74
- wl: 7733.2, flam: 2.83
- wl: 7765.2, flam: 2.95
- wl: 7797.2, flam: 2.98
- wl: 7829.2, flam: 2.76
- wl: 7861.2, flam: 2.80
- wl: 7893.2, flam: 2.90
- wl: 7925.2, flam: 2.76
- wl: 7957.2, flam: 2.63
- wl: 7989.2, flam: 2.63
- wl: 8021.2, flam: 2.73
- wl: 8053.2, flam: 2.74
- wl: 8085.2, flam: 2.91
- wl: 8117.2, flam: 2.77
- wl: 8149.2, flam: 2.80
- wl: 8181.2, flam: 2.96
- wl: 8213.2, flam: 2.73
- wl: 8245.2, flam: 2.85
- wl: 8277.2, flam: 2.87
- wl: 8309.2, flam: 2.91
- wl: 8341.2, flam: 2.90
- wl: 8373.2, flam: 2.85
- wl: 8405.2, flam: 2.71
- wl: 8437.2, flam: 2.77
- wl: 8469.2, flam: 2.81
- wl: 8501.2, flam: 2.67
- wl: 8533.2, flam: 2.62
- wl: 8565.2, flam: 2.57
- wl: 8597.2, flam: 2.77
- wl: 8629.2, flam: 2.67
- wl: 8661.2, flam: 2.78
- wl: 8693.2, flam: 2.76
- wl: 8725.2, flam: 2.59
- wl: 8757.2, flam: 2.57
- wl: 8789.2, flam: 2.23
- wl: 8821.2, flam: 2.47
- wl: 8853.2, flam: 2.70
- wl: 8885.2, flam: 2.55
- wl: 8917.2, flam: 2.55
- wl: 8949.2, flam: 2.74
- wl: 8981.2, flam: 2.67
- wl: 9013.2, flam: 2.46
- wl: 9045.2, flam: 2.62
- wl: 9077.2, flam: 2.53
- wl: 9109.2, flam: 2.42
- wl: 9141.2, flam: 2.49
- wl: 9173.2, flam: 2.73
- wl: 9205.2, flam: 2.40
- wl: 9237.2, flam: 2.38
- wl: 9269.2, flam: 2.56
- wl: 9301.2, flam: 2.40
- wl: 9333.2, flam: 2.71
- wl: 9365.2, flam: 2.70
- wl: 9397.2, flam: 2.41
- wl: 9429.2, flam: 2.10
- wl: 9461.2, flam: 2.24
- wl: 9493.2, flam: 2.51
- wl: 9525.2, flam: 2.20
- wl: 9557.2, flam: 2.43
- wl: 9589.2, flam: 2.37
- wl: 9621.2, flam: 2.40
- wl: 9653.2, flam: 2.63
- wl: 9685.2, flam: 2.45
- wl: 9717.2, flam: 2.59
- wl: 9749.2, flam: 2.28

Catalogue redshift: 0.109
